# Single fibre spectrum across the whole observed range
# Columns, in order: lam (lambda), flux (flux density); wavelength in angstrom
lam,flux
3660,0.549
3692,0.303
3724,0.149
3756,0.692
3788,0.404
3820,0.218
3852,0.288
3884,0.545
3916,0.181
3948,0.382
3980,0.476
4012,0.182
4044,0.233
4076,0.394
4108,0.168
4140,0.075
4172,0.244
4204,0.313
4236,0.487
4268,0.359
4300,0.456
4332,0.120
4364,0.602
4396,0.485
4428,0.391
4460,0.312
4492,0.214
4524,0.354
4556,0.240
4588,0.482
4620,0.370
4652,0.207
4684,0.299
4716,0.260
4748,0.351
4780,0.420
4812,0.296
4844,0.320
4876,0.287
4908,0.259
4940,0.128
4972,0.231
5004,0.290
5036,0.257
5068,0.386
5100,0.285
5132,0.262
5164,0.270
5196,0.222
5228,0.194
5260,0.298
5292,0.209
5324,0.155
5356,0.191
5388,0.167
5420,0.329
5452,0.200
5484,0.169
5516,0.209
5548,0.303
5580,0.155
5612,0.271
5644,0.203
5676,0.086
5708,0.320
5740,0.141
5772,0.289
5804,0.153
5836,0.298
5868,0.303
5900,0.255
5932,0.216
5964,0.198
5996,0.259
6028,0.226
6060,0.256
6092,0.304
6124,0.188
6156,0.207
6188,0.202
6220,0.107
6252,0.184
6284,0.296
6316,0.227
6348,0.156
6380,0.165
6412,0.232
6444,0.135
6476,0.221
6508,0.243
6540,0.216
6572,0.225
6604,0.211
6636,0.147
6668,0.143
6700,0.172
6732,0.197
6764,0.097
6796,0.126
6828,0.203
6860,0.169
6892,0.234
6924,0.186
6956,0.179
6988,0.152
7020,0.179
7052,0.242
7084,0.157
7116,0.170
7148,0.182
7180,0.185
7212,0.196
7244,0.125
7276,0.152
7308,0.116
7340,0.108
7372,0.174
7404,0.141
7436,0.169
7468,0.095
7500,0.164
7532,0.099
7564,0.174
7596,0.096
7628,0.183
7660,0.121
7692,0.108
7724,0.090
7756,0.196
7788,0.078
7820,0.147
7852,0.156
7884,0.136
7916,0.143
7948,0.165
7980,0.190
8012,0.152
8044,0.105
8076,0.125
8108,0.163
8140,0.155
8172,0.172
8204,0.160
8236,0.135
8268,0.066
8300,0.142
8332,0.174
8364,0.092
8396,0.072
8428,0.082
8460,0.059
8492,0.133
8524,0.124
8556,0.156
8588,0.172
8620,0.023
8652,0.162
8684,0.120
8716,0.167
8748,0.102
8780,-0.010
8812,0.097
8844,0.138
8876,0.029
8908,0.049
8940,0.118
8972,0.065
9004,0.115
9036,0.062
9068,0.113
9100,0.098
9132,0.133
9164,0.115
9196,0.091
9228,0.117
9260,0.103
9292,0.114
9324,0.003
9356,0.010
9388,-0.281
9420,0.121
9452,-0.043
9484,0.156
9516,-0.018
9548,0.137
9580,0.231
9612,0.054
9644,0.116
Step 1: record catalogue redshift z 1.61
